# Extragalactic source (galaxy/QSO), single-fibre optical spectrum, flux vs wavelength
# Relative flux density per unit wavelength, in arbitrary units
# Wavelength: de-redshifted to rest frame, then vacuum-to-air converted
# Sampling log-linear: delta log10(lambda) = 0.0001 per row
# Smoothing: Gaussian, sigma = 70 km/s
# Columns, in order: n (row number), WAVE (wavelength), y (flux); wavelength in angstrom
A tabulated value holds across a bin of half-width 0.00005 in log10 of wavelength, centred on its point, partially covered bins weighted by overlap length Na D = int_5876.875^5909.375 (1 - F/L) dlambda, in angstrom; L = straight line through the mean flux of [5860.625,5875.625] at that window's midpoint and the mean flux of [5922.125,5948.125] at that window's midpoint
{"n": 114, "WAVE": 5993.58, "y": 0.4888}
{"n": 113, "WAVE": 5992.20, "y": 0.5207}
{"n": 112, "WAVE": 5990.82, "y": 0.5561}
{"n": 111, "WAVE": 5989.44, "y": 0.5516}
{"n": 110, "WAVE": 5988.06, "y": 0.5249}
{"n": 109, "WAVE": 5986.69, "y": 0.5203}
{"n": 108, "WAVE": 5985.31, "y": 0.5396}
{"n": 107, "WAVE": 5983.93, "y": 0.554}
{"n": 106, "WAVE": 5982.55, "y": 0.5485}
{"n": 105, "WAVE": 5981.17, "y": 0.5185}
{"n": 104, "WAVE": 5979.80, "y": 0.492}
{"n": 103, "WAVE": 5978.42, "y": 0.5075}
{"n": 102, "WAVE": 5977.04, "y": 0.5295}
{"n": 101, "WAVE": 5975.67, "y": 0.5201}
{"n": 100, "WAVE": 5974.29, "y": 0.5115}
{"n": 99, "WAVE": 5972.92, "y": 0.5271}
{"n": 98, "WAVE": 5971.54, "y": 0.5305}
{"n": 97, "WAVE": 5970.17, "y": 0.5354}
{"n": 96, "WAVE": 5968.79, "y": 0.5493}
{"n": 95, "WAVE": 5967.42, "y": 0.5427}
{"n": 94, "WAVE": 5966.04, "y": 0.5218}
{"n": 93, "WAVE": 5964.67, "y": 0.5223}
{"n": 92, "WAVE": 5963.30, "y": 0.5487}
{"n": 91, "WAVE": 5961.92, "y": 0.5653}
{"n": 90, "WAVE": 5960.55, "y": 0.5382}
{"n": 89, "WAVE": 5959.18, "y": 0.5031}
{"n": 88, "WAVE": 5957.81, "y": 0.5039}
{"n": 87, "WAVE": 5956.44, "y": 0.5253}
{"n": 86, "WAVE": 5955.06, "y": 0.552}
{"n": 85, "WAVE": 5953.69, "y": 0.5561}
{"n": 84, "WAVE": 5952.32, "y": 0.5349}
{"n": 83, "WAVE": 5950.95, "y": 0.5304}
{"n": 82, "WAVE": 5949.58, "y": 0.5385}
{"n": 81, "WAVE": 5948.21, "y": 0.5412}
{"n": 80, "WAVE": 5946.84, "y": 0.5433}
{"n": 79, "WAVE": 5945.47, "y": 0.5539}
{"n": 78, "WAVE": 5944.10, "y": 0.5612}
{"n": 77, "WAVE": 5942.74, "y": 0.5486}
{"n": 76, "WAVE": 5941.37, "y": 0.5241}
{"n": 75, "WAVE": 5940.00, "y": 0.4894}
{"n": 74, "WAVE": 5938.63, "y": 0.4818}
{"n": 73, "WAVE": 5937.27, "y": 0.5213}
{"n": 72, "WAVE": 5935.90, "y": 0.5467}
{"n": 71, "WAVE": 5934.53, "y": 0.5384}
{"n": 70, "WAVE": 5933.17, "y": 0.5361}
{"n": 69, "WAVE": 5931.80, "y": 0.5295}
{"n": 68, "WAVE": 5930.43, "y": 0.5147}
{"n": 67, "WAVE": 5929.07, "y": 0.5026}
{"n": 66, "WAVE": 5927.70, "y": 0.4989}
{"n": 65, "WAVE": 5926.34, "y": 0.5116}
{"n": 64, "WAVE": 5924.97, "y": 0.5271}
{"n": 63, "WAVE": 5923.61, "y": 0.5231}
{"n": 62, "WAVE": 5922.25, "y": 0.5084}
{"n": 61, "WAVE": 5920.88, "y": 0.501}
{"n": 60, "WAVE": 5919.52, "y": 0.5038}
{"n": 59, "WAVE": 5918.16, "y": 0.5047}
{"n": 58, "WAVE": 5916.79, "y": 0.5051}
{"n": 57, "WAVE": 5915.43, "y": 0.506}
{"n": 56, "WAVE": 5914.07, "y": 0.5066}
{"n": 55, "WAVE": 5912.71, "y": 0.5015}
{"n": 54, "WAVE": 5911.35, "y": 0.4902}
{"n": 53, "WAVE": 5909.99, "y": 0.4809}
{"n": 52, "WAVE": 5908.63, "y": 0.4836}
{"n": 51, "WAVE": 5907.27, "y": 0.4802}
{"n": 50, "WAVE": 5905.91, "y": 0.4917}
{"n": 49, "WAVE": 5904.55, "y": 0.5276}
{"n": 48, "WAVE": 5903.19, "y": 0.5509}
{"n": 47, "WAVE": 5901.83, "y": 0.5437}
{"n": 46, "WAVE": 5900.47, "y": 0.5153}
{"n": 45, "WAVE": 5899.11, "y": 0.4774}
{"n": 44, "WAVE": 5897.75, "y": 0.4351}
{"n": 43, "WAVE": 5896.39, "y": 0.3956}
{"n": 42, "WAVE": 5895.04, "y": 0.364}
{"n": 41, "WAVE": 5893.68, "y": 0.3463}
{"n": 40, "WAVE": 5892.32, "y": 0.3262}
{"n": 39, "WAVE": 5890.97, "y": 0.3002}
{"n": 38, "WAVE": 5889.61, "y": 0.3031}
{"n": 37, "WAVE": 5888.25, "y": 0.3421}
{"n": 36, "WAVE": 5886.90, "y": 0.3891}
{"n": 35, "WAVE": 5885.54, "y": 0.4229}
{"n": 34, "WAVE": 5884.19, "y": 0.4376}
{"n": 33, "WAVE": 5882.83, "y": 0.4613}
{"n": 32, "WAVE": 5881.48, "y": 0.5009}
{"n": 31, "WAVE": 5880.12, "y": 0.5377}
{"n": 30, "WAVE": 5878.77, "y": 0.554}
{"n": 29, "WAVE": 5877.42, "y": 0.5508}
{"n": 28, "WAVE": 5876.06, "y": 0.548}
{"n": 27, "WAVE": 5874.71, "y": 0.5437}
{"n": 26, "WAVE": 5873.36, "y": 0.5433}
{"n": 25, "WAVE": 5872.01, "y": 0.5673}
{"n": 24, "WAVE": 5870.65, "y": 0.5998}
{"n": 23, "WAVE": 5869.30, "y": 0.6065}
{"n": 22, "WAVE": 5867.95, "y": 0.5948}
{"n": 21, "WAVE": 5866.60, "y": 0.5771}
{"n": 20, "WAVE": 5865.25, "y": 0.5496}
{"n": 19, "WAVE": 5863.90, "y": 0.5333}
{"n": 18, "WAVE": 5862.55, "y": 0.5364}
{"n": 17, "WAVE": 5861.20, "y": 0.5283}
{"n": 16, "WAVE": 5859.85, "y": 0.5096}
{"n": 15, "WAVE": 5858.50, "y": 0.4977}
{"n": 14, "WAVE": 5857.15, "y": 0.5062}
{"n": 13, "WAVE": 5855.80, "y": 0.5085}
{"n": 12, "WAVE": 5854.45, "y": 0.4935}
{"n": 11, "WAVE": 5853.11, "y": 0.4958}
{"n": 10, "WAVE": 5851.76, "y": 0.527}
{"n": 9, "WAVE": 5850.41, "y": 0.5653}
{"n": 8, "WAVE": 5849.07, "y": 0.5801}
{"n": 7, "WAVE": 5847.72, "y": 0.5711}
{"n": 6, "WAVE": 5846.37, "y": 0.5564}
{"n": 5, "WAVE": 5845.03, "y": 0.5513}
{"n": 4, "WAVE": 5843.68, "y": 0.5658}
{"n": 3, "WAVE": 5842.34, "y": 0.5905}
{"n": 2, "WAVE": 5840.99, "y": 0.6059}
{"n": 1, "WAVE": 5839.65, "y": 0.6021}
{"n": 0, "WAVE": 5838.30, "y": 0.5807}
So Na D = 6.0 angstrom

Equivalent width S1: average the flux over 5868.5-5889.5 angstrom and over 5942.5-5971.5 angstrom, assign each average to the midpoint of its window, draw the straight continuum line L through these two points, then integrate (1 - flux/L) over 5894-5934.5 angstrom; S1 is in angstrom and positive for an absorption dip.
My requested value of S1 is 1.7 angstrom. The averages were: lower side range 0.502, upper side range 0.539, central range 0.497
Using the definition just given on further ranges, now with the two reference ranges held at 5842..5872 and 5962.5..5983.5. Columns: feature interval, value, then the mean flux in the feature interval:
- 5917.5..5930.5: 0.6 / 0.51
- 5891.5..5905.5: 2.4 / 0.448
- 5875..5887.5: 1.2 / 0.491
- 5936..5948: 0.1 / 0.53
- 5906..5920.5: 1.1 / 0.496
